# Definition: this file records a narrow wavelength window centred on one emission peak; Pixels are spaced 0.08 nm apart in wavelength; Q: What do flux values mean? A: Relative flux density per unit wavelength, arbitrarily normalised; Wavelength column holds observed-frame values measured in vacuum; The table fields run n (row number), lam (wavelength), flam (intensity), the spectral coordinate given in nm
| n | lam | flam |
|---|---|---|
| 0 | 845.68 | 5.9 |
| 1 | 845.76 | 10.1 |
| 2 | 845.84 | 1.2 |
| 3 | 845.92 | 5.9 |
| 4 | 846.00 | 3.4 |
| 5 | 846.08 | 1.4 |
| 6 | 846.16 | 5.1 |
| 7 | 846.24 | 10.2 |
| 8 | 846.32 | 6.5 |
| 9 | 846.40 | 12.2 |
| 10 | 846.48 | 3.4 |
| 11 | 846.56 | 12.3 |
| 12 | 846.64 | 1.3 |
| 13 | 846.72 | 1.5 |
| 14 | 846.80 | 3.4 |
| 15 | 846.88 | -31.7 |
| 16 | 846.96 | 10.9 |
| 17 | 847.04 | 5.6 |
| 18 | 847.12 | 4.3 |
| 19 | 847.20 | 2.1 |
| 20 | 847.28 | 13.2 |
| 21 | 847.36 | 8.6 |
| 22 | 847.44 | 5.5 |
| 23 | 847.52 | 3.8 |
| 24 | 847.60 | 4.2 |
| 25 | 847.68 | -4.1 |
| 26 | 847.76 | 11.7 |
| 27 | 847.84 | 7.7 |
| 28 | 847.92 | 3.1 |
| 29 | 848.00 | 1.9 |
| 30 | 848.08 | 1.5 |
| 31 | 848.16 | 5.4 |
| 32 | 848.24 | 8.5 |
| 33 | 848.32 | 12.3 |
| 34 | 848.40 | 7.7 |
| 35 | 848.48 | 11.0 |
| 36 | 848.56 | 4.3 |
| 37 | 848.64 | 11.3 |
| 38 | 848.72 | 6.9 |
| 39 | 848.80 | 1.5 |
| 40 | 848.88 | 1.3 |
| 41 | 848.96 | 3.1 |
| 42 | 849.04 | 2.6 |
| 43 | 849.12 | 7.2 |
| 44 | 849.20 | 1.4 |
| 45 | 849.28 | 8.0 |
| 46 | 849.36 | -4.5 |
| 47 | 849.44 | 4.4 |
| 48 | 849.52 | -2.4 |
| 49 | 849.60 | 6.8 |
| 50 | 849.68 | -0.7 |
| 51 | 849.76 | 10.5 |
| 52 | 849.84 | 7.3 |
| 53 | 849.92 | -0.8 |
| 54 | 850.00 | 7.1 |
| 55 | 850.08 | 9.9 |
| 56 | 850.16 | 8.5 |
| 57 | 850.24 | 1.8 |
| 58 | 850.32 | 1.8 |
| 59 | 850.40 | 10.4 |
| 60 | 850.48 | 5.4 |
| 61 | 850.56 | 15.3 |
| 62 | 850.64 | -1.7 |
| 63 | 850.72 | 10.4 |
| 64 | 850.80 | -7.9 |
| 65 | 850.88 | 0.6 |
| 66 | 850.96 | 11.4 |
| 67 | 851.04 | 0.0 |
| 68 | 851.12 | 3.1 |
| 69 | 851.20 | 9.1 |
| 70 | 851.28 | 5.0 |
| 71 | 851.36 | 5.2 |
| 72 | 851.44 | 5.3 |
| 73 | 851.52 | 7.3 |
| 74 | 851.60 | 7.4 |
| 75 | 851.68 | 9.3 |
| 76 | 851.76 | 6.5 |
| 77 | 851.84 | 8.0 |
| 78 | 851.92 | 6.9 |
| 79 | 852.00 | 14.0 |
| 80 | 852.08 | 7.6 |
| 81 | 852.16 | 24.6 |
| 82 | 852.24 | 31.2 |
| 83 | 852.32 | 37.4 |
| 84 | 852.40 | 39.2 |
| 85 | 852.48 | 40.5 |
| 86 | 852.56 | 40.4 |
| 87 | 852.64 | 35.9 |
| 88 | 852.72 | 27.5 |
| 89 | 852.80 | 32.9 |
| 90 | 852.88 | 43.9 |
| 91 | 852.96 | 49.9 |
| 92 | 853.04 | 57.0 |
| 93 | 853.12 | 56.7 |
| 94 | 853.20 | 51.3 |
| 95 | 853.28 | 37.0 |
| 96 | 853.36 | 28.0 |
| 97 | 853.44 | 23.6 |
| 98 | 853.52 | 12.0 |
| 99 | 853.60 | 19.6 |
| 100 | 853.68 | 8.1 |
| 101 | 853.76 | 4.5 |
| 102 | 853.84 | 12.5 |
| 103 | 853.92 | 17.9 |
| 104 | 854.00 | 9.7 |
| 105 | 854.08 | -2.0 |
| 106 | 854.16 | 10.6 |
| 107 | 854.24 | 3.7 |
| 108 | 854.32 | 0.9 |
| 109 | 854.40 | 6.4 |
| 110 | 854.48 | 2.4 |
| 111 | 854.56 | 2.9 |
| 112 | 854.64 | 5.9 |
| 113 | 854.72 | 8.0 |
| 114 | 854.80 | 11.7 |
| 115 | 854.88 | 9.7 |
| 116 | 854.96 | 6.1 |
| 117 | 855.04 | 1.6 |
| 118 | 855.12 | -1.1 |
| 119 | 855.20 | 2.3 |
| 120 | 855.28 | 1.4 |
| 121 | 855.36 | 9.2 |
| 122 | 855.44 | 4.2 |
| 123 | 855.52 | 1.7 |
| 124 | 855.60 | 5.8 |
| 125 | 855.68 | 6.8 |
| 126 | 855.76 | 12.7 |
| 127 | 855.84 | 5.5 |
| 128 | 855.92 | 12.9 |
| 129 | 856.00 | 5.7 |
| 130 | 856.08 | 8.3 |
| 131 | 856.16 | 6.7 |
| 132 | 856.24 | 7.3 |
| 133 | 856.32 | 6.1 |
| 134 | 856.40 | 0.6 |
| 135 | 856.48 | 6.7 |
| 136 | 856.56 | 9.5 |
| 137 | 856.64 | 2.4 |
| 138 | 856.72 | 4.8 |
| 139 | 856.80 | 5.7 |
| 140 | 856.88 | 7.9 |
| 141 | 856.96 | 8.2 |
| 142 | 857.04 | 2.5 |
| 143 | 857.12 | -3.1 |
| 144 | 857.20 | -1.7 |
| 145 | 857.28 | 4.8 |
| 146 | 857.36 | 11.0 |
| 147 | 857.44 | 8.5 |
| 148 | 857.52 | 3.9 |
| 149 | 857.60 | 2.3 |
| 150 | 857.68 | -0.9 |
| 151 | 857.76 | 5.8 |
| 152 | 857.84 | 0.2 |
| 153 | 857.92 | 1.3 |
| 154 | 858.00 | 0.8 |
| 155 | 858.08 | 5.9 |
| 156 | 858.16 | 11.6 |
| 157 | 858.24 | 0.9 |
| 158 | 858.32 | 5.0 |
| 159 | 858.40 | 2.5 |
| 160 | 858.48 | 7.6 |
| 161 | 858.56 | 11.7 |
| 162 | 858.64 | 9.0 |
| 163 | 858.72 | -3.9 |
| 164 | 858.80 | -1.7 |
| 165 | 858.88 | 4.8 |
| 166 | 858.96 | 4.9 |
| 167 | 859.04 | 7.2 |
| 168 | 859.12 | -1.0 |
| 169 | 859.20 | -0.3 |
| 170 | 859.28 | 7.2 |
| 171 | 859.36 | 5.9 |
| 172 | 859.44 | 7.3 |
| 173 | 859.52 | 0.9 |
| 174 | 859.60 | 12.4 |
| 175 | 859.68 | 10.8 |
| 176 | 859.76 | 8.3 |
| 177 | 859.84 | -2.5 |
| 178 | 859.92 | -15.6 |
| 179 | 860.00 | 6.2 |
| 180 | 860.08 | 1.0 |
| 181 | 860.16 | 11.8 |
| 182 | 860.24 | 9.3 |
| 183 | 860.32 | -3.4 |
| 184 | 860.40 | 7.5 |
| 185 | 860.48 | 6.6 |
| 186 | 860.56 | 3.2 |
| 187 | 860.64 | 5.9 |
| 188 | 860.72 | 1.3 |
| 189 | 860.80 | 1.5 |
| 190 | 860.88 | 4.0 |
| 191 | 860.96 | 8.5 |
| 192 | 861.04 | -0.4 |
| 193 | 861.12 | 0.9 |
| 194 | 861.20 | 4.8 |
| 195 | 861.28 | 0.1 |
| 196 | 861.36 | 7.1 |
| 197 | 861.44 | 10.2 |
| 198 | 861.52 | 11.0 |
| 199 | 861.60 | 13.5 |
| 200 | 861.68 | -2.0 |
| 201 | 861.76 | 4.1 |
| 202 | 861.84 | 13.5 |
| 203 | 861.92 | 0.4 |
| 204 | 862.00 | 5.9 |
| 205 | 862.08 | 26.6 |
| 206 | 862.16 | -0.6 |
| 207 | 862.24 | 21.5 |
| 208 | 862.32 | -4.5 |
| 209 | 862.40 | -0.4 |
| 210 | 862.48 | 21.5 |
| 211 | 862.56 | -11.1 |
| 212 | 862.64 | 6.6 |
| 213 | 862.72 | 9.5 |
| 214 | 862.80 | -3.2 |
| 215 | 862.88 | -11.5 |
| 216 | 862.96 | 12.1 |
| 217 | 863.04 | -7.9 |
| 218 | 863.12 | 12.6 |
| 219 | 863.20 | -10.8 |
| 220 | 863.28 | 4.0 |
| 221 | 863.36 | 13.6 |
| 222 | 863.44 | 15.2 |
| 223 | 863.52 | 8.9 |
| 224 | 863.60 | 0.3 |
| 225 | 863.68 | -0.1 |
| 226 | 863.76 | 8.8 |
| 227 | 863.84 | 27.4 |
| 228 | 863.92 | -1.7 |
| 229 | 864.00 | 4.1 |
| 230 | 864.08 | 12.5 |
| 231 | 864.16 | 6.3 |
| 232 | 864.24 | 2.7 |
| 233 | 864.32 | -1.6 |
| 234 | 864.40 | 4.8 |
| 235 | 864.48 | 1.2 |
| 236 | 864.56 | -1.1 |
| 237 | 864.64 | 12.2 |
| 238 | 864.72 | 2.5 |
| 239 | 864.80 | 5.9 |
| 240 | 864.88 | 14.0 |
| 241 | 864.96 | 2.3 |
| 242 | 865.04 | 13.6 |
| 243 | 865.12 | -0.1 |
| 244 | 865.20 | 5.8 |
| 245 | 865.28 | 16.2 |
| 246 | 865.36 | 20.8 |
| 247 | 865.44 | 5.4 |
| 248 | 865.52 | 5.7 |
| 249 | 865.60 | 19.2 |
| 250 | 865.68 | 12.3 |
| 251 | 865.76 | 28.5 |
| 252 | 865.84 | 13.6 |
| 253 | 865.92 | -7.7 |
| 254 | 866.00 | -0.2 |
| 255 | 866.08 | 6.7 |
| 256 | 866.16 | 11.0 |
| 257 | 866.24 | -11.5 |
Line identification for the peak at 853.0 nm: [O II] 3727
